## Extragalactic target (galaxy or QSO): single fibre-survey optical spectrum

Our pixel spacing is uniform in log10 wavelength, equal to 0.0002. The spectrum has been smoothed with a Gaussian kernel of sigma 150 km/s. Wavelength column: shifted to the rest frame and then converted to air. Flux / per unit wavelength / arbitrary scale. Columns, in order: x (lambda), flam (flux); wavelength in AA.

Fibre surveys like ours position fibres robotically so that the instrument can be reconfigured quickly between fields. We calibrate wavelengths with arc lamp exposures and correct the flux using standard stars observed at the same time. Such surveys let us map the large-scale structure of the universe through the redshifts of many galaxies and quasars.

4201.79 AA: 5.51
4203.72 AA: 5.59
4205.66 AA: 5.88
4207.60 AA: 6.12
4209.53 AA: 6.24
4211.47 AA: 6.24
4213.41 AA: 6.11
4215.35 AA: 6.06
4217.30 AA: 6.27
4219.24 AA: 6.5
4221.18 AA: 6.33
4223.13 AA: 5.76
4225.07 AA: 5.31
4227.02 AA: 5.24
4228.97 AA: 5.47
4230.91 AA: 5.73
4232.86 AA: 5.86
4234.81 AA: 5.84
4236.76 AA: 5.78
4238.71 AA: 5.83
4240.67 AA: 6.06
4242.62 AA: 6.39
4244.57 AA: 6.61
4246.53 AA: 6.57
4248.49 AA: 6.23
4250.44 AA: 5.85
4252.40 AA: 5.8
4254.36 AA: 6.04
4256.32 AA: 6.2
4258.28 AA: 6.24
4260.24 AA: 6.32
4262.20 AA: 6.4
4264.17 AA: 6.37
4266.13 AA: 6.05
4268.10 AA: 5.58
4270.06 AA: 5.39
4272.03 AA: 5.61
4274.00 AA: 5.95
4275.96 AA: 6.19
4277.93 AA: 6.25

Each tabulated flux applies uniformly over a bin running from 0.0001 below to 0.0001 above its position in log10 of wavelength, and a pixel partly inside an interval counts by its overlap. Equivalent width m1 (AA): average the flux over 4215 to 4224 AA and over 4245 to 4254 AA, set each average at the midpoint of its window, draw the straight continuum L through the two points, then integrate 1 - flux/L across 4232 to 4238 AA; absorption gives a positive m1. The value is 0.3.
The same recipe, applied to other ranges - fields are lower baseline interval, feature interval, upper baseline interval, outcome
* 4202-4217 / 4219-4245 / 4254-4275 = 0.6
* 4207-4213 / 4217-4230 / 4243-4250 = 1.0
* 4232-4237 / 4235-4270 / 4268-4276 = -2.0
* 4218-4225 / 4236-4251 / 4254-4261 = 0.0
